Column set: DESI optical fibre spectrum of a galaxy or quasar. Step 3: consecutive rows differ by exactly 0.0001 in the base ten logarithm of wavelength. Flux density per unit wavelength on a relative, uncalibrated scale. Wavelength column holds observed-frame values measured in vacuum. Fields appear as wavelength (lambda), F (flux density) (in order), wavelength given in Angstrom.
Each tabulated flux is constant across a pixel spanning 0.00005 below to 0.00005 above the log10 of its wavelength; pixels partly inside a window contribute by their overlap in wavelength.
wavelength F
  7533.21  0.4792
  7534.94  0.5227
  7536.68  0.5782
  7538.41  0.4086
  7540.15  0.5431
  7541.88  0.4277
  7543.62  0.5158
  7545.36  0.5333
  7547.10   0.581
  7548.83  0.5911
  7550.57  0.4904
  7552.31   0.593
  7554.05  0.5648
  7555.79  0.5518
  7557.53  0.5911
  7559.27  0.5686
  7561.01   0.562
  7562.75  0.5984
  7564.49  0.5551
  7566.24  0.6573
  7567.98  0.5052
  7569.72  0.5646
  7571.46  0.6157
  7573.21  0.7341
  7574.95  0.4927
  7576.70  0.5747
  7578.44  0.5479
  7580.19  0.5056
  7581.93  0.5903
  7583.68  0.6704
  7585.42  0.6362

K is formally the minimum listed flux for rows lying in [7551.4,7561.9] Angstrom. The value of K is 0.5518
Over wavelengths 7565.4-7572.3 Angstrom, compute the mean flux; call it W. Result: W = 0.586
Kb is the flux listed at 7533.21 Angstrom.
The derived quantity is 0.4792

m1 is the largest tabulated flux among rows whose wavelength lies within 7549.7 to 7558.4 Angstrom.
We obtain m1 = 0.593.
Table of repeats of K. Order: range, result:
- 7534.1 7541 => 0.4086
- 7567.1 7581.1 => 0.4927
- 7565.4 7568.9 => 0.5052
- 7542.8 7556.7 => 0.4904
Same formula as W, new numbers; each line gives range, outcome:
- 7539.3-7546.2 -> 0.505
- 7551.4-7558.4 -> 0.575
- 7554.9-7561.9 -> 0.569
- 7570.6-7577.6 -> 0.604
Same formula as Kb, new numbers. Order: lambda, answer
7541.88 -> 0.4277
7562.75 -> 0.5984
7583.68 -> 0.6704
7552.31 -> 0.593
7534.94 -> 0.5227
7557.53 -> 0.5911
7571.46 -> 0.6157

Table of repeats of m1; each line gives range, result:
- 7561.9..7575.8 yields 0.7341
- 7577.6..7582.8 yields 0.5903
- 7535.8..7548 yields 0.581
